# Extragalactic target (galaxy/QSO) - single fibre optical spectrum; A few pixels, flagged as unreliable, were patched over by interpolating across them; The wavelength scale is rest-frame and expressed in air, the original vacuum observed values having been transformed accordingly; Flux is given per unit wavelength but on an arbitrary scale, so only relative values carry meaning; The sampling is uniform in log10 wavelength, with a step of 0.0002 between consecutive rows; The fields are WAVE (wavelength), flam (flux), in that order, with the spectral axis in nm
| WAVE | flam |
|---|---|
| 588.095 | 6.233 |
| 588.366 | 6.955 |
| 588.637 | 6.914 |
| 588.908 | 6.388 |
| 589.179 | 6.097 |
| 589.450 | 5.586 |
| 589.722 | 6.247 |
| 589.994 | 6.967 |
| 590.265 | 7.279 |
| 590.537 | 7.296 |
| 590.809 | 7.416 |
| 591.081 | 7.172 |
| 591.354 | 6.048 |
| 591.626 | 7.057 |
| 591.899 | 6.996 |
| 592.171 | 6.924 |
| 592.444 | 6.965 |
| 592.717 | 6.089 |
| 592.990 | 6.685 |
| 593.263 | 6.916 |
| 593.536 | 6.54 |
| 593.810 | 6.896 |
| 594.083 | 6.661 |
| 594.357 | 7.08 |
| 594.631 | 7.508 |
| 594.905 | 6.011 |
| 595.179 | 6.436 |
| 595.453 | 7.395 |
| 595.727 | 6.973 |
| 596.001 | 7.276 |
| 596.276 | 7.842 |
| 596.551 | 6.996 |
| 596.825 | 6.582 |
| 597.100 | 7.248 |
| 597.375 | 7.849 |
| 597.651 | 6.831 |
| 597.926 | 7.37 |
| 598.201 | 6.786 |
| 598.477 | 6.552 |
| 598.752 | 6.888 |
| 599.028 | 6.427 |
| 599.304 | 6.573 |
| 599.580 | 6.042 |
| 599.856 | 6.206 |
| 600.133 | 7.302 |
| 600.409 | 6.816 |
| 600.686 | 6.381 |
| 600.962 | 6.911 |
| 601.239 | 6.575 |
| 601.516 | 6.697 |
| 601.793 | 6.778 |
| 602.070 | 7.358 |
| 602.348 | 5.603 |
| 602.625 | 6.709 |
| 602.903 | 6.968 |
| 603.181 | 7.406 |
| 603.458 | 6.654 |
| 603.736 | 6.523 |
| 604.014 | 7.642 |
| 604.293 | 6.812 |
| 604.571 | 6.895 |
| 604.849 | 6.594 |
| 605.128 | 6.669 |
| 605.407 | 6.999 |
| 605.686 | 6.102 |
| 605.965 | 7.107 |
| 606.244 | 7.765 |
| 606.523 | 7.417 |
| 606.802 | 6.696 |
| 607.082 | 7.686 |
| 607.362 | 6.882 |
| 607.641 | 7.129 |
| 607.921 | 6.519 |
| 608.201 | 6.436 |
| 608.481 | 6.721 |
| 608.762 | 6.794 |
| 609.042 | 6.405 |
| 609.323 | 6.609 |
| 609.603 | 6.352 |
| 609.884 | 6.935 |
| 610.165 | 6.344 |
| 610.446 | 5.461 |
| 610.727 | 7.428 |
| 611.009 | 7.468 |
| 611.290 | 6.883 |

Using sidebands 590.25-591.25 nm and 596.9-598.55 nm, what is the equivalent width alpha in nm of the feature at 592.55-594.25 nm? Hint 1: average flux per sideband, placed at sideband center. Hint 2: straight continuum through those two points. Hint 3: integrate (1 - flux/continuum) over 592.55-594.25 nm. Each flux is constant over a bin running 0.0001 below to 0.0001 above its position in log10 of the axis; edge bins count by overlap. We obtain 0.13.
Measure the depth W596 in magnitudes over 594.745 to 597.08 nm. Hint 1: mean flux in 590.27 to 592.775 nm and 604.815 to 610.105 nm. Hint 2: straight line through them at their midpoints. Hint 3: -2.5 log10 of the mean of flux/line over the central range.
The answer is -0.010 mag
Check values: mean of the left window 6.93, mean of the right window 6.83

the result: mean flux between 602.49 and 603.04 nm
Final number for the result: 6.83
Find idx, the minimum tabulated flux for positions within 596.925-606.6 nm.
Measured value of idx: 5.603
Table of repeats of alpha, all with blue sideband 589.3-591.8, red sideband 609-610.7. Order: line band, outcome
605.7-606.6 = -0.10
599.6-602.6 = -0.03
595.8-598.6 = -0.20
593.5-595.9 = -0.05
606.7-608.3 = -0.11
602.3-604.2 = -0.09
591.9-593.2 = 0.01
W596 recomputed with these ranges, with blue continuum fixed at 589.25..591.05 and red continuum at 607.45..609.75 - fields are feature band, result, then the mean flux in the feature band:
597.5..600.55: 0.00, 6.71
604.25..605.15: -0.01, 6.75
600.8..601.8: -0.01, 6.73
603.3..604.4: -0.04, 6.92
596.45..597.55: -0.07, 7.16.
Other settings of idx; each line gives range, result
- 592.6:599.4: 6.011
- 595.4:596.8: 6.973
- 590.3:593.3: 6.048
